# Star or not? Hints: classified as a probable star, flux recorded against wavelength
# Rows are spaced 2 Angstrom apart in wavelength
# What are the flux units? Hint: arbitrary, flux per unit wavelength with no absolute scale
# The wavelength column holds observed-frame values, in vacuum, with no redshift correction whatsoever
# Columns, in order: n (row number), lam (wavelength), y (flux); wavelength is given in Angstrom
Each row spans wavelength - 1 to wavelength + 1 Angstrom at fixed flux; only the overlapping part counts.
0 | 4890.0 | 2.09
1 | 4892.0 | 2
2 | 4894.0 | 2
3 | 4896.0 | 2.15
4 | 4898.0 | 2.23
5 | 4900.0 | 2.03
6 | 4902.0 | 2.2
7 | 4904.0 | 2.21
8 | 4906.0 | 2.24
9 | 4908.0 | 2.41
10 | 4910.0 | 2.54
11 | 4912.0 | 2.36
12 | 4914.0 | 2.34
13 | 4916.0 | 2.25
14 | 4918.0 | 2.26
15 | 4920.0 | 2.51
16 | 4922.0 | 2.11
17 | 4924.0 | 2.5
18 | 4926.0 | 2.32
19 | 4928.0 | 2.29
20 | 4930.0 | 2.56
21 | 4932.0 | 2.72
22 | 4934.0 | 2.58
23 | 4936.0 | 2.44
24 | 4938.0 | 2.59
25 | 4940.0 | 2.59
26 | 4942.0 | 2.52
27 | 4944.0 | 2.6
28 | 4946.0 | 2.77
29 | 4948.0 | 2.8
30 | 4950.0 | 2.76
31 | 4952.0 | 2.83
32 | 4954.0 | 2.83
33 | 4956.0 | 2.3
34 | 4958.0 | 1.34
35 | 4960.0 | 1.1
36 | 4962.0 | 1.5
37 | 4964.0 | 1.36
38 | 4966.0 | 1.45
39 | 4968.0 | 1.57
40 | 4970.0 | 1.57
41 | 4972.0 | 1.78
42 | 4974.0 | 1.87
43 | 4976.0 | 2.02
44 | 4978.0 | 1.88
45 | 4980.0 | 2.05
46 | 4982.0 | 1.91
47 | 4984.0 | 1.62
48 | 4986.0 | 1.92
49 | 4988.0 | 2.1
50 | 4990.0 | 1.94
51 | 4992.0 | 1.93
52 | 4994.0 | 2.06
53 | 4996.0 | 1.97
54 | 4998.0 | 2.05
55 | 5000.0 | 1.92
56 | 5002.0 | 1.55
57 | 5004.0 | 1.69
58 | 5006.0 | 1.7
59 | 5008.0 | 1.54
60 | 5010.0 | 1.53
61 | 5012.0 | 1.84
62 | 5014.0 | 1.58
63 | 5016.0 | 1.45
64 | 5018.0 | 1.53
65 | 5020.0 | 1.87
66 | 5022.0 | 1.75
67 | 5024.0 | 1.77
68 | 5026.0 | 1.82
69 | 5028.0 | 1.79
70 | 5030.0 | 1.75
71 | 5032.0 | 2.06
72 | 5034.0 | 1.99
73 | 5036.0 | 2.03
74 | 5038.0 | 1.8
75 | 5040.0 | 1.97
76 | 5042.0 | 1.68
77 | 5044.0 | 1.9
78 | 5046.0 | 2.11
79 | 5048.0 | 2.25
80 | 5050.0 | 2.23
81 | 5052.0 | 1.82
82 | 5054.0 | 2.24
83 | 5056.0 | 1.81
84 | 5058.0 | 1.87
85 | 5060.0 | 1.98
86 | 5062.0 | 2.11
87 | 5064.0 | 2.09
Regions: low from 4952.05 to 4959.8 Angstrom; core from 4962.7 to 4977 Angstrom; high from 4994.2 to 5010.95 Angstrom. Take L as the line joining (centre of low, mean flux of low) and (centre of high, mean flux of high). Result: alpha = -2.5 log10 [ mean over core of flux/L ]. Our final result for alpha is 0.21 mag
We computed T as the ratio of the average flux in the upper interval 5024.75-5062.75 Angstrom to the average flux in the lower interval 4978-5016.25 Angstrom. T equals 1.1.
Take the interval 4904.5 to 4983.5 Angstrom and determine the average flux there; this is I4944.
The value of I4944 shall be 2.21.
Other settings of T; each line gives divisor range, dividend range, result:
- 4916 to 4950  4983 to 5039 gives 0.72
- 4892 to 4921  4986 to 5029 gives 0.79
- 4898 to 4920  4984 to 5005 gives 0.83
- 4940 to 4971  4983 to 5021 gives 0.85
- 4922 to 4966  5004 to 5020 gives 0.70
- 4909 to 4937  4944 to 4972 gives 0.84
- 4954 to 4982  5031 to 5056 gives 1.16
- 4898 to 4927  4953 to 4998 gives 0.79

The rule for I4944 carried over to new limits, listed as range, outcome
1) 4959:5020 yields 1.73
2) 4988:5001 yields 1.99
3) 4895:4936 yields 2.34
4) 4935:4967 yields 2.24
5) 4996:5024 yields 1.71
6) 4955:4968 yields 1.51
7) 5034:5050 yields 1.98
